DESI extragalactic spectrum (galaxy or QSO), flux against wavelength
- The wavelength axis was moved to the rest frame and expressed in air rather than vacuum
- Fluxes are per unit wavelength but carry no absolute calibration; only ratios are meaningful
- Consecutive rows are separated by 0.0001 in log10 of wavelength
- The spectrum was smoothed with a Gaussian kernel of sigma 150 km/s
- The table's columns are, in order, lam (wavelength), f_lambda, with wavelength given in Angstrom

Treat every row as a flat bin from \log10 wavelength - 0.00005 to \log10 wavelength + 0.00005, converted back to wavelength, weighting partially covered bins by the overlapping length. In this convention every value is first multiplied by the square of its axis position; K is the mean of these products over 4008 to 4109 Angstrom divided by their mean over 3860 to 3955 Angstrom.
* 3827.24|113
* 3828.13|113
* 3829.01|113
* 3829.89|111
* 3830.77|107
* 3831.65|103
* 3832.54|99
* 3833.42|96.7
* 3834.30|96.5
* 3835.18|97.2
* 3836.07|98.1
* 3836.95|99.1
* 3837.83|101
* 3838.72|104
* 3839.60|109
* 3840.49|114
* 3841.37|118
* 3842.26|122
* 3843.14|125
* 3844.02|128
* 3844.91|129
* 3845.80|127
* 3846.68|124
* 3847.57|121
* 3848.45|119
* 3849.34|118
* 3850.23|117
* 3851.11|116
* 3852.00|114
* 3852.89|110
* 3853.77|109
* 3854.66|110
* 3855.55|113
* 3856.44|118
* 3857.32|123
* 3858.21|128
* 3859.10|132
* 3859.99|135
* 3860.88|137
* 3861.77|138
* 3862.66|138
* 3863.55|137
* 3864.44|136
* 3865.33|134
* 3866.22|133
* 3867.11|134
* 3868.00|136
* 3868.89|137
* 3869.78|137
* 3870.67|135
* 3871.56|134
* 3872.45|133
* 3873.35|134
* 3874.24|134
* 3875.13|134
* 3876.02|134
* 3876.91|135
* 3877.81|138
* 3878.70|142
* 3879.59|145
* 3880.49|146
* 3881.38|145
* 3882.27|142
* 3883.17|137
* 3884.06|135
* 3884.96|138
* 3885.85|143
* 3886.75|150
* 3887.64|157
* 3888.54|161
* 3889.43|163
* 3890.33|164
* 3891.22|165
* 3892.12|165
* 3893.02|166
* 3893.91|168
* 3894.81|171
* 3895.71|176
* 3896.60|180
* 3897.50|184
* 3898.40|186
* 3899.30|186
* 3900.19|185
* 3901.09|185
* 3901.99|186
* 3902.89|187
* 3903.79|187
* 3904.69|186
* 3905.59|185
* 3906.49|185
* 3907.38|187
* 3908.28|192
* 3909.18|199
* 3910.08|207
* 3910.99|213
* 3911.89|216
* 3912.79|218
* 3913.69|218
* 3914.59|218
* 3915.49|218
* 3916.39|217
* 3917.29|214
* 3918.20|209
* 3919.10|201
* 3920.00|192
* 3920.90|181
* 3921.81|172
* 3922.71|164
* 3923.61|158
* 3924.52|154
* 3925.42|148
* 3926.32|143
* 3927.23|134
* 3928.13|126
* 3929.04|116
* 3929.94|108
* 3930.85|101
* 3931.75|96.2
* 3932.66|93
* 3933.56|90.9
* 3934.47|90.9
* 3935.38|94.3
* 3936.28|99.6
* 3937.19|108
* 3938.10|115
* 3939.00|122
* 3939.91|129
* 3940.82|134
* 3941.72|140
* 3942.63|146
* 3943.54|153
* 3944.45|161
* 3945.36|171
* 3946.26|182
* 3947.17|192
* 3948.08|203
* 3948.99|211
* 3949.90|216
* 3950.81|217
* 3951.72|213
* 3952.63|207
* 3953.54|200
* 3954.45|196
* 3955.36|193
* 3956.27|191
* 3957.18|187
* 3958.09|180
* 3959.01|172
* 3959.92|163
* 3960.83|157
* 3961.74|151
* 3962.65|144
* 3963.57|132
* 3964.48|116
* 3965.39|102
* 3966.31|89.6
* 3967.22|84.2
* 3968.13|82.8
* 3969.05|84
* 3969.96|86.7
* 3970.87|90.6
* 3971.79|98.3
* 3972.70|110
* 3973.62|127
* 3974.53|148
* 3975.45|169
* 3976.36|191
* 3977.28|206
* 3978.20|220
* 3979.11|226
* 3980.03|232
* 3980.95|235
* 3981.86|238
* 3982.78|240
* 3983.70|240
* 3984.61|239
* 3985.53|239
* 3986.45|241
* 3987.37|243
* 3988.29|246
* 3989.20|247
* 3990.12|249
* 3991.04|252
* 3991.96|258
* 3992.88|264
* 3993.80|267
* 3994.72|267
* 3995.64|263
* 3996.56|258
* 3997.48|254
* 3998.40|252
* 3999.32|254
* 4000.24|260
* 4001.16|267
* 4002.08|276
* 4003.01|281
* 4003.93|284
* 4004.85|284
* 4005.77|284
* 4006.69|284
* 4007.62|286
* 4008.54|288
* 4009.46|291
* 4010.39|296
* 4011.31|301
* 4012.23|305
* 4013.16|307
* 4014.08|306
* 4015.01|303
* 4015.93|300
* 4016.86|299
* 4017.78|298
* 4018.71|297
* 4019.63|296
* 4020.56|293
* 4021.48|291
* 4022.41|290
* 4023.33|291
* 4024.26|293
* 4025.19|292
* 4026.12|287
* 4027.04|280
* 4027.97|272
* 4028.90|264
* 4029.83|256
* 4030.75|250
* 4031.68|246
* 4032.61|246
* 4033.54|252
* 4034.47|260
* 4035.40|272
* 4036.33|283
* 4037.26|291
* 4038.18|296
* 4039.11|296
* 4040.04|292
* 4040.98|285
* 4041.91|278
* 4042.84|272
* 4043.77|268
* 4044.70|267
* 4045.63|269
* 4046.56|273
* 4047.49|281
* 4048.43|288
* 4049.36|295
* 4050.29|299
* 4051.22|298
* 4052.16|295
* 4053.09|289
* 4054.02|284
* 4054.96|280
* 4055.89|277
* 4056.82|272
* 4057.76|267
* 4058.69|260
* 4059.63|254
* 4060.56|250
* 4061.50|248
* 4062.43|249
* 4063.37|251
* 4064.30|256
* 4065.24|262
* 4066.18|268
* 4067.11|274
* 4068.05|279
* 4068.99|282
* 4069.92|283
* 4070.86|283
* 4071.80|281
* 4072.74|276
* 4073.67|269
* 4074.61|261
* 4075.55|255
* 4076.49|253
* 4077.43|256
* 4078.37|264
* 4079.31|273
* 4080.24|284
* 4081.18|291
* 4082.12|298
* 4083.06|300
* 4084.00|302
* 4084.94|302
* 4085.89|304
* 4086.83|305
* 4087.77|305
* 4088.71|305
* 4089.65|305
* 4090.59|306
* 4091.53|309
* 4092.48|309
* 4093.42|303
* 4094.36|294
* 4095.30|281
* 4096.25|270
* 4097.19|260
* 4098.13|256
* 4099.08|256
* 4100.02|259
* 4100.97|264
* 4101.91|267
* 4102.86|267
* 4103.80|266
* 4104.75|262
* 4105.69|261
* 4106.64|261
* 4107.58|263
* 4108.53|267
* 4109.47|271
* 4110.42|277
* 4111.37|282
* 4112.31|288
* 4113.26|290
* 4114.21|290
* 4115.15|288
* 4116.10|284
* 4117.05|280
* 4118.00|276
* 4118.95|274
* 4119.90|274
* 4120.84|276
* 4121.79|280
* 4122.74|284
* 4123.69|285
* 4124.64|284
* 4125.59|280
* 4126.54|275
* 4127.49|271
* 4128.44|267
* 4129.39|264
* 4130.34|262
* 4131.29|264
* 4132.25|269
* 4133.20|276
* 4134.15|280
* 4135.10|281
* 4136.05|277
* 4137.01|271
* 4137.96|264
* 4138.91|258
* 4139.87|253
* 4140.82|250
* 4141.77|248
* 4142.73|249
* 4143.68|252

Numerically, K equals 1.9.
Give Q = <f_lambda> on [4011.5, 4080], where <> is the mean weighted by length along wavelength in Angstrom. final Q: 277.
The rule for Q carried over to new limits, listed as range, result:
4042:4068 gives 272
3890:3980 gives 163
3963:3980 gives 134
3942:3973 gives 155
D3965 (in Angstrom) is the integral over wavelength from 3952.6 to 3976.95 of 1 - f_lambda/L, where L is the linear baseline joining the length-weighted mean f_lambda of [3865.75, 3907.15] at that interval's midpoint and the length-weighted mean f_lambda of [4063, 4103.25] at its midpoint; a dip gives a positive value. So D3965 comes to 7.5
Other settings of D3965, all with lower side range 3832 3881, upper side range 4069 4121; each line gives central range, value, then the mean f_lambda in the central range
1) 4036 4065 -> -2.97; 276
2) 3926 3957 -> 5.23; 150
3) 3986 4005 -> -3.99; 260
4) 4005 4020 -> -4.66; 296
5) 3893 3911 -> -3.73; 186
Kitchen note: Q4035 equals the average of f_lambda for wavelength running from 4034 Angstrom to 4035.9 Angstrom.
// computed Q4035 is 266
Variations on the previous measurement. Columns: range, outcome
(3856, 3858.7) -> 123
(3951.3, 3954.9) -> 204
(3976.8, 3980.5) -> 220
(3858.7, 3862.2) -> 135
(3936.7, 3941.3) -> 122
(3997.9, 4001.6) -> 258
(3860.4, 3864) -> 137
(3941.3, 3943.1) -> 143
